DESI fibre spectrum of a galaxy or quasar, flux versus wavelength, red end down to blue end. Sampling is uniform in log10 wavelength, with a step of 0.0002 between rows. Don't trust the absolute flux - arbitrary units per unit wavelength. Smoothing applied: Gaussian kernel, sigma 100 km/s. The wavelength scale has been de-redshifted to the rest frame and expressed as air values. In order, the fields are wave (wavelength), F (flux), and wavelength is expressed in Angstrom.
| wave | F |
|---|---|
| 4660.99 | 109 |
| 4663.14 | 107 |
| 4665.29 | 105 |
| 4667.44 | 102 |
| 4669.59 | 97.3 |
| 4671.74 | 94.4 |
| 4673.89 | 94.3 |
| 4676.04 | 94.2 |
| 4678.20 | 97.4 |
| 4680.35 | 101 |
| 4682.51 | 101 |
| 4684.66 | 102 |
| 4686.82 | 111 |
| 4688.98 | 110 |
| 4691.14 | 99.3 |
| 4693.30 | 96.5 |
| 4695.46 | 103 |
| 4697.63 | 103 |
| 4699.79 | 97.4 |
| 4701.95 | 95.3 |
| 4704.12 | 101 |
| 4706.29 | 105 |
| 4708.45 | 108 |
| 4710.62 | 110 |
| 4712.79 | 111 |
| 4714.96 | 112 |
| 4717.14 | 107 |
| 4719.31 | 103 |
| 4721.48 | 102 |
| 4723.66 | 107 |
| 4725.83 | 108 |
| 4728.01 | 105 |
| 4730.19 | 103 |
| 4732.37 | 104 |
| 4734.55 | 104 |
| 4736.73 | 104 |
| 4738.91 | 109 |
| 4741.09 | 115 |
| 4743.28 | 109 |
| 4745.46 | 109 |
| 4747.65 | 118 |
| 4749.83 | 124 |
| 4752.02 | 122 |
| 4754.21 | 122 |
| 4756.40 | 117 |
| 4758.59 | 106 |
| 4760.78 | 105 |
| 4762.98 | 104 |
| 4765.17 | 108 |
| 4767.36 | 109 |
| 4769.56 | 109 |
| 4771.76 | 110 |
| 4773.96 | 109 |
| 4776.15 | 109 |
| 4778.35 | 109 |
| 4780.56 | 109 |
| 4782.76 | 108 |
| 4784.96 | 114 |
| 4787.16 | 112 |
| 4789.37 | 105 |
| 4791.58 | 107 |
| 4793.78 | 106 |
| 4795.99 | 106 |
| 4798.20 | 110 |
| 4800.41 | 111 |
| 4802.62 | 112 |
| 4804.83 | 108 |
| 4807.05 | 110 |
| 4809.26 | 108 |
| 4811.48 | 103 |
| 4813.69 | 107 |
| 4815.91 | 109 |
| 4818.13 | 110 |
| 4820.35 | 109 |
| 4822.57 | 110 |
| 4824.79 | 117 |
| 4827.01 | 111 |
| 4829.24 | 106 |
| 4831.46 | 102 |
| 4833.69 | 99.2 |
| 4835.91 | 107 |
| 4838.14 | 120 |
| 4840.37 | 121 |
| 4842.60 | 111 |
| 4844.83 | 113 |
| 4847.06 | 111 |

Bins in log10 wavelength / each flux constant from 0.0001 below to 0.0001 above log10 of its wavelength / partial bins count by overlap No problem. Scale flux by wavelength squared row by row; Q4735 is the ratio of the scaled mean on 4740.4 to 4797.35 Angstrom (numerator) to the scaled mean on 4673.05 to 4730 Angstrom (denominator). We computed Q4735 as 1.1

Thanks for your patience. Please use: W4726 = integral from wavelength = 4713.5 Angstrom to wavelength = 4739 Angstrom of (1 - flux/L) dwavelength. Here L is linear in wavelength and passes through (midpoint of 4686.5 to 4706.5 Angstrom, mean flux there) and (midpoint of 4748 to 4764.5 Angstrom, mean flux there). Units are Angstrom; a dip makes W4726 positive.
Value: 0.5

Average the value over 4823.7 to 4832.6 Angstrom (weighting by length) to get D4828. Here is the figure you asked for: 109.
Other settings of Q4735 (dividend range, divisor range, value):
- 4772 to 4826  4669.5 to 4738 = 1.10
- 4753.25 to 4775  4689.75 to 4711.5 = 1.11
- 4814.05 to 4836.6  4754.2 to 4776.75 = 1.01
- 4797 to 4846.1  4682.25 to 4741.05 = 1.10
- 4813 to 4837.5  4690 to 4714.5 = 1.11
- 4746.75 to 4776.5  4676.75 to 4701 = 1.14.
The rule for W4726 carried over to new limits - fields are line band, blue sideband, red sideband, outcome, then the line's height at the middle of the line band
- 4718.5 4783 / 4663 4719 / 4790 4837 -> -2.6 Angstrom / 105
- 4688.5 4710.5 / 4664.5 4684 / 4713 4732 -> 0.1 Angstrom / 102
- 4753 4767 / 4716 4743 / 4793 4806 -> -0.4 Angstrom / 107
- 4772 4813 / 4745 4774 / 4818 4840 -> 0.9 Angstrom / 111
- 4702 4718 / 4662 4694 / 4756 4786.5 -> -0.5 Angstrom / 104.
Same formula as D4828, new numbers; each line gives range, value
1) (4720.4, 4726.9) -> 106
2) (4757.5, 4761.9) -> 105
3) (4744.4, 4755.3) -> 119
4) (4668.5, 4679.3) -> 95.6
